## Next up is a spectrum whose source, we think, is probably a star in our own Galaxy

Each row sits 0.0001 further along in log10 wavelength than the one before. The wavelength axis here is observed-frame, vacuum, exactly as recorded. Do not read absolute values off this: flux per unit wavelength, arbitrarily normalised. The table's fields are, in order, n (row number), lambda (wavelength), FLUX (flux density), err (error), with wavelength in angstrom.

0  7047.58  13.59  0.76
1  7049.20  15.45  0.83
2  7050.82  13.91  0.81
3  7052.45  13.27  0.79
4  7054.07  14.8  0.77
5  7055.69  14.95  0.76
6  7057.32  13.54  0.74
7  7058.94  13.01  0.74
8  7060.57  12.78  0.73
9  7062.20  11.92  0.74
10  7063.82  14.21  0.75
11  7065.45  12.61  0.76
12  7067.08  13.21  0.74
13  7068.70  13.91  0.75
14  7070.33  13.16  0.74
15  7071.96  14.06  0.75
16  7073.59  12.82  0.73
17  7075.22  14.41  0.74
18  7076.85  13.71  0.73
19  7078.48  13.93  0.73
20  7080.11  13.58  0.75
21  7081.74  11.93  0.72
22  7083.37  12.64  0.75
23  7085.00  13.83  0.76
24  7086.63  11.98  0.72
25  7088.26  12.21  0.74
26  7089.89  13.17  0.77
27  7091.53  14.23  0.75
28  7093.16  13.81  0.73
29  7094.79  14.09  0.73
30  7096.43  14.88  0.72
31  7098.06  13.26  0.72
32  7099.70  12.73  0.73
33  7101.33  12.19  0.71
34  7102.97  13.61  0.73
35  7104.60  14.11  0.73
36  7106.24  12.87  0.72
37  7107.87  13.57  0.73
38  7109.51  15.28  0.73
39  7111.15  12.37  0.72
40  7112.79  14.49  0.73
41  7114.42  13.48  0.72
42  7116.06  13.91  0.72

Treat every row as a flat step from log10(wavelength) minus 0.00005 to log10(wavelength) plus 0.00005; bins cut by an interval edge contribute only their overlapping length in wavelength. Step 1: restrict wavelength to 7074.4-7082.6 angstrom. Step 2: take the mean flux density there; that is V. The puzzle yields 13.5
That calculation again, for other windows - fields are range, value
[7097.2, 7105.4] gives 13.2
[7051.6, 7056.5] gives 14.3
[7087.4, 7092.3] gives 13.2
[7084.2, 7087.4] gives 12.9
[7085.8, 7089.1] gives 12.1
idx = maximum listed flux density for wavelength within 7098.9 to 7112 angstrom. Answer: 15.28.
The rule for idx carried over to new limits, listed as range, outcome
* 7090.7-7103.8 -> 14.88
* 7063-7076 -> 14.41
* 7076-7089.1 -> 13.93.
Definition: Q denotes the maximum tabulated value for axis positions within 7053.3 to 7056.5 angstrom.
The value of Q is 14.95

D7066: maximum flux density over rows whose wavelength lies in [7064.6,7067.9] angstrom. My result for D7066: 13.21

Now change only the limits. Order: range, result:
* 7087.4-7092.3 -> 14.23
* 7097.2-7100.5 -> 13.26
